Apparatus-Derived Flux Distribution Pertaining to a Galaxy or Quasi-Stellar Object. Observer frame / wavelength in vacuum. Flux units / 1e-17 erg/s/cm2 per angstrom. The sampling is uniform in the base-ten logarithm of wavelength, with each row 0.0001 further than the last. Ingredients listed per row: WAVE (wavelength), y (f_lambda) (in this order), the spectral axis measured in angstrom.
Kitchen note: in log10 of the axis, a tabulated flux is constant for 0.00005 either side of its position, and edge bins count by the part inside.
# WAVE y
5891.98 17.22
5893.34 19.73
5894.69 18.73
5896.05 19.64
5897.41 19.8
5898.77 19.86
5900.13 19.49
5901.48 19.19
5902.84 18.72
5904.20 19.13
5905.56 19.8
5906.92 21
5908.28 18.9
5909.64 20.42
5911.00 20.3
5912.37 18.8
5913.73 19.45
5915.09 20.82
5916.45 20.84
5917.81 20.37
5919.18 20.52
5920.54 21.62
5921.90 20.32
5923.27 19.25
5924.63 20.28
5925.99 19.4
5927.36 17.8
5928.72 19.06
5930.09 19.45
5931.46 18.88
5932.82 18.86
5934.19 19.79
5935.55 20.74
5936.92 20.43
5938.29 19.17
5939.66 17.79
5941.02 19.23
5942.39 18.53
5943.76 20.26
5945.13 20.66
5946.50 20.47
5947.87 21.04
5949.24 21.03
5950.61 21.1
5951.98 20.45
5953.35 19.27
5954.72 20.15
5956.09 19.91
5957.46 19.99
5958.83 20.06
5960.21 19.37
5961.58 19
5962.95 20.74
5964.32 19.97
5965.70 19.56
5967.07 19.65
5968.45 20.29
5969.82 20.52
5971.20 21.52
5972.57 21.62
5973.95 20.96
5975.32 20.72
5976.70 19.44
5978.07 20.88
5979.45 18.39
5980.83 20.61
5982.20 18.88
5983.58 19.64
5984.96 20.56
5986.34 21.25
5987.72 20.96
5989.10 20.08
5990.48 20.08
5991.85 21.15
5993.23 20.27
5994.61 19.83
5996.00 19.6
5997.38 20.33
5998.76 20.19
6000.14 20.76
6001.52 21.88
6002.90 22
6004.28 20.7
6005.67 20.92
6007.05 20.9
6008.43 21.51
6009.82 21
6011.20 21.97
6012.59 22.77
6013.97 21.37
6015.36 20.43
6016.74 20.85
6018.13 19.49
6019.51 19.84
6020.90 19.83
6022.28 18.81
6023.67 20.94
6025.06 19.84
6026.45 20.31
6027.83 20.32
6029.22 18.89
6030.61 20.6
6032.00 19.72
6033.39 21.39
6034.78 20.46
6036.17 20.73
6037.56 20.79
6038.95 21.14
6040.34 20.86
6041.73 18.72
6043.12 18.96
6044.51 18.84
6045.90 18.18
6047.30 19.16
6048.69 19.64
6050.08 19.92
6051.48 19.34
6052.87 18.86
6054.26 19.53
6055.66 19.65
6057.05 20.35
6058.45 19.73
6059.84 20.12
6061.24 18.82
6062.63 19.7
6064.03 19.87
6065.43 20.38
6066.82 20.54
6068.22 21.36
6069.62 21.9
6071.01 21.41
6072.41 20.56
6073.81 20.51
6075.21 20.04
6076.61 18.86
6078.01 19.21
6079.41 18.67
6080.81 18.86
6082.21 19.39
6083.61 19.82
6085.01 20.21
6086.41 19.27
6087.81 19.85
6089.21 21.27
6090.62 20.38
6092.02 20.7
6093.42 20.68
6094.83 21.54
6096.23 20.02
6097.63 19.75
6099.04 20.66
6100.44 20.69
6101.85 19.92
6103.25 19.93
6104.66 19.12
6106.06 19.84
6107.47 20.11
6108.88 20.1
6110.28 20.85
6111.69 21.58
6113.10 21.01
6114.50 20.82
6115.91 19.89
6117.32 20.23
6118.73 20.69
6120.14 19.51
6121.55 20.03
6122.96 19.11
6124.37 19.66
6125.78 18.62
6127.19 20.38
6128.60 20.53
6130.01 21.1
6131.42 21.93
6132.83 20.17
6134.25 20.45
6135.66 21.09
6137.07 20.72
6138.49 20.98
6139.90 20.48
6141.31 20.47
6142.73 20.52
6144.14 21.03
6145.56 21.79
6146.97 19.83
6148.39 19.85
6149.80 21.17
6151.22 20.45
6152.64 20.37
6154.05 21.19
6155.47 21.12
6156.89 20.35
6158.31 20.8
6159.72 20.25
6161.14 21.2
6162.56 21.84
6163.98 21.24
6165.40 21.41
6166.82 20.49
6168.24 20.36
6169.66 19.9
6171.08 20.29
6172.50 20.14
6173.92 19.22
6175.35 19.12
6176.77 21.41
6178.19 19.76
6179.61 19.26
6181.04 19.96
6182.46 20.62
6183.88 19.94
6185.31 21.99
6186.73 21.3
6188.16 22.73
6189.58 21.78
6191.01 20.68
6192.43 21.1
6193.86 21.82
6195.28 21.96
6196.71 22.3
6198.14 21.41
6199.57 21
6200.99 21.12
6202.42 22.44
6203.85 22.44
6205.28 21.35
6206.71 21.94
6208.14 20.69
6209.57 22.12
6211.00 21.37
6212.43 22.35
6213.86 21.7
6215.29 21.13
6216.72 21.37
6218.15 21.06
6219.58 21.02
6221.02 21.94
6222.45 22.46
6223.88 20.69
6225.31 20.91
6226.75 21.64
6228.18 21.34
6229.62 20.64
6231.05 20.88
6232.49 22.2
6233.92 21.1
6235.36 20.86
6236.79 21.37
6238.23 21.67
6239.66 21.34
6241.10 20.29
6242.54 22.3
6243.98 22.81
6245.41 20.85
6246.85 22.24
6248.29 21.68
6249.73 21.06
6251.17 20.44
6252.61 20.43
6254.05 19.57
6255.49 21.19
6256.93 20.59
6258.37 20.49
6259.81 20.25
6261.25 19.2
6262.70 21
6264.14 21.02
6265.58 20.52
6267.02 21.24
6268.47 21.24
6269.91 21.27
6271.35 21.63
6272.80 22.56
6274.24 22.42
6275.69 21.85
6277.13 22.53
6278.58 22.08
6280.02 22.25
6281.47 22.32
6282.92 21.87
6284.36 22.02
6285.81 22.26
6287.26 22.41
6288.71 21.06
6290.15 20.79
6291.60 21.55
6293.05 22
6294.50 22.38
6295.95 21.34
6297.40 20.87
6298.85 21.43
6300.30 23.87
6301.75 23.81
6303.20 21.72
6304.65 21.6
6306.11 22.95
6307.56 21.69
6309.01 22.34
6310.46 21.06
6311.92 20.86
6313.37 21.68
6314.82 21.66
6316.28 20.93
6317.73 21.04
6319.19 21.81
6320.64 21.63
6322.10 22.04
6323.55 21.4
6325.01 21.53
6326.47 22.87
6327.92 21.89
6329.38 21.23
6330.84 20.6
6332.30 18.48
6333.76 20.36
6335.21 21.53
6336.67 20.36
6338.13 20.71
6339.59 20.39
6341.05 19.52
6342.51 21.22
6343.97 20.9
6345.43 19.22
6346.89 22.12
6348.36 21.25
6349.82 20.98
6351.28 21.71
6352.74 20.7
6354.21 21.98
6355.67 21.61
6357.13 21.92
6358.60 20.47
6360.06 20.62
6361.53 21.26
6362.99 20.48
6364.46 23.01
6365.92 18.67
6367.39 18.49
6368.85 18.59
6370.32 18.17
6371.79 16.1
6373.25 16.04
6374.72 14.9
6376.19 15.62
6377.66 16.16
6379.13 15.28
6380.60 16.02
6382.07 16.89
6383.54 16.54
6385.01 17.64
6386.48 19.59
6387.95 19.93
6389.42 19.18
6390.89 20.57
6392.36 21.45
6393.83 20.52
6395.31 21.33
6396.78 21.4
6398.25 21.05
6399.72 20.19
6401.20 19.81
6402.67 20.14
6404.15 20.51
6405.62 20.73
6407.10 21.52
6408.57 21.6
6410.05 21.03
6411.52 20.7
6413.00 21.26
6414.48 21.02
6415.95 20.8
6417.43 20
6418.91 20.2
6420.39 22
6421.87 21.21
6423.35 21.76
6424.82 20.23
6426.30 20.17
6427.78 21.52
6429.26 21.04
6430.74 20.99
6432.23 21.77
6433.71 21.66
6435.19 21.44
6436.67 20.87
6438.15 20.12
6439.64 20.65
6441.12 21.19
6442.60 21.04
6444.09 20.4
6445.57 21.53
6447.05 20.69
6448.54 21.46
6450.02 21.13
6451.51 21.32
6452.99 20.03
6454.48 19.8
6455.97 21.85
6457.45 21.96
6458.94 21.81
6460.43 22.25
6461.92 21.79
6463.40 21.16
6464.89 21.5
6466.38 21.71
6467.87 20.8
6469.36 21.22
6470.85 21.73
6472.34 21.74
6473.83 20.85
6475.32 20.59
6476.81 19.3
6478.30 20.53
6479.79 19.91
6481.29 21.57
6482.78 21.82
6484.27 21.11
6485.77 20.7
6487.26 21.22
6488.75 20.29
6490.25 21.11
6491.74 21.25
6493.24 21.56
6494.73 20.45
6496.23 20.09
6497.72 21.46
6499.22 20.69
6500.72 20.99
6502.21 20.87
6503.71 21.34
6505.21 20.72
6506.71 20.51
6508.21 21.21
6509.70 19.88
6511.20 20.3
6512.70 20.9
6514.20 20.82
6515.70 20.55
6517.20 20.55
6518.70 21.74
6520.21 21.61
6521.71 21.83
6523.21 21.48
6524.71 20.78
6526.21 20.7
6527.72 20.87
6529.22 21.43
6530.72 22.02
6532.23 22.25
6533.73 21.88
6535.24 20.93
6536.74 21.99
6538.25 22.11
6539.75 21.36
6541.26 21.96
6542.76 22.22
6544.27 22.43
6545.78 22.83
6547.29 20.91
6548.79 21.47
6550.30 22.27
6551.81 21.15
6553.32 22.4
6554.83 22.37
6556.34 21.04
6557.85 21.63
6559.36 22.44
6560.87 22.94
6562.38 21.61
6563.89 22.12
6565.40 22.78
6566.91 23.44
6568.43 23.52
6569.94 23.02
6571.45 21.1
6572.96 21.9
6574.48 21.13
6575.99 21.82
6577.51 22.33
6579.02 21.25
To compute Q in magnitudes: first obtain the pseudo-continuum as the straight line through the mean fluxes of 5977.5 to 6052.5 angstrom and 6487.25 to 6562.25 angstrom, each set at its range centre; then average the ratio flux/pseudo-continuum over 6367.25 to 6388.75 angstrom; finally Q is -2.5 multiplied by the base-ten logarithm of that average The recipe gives 0.230 mag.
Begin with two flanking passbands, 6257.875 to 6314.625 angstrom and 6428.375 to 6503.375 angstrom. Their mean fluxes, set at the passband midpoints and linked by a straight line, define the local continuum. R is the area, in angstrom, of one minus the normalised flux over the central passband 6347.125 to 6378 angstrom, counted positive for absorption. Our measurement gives 2.7 angstrom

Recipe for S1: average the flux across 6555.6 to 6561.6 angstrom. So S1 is 22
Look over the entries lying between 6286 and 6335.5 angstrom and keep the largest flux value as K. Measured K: 23.87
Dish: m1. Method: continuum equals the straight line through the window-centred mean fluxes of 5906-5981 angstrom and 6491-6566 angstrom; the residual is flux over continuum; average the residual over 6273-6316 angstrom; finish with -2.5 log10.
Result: -0.06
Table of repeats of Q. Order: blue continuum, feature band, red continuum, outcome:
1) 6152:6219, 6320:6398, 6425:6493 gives 0.06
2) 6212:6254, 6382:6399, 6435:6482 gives 0.07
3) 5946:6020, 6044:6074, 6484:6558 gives 0.04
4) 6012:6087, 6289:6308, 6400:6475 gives -0.07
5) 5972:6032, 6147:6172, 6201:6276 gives 0.02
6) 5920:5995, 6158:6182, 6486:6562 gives 0.01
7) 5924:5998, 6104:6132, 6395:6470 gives 0.00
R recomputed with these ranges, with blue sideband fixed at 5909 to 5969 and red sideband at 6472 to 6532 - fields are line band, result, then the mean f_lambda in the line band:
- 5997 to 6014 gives -1.1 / 21.3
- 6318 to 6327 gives -0.5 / 21.8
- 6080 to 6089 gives 0.2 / 19.7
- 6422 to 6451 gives -0.3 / 21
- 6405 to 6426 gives -0.2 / 21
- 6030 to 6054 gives 0.3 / 19.8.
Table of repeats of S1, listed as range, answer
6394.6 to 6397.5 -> 21.4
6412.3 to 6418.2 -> 20.8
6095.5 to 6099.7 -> 20.2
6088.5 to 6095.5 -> 20.9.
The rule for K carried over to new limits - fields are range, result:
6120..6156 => 21.93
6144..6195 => 22.73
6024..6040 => 21.39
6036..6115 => 21.9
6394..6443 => 22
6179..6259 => 22.81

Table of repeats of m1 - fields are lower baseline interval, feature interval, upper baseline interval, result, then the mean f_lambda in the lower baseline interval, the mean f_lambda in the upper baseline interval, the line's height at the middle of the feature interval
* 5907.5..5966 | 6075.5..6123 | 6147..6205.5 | 0.03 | 19.9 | 20.9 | 20.6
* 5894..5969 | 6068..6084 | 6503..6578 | 0.01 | 19.8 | 21.6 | 20.2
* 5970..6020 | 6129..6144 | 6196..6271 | 0.01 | 20.7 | 21.3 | 21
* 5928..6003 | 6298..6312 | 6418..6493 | -0.07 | 20.1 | 21.1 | 20.8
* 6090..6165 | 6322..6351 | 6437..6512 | -0.01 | 20.5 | 21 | 20.8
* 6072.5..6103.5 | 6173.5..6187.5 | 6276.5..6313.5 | 0.03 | 20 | 22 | 20.9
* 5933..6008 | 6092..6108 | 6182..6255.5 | 0.03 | 20.2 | 21.4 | 20.8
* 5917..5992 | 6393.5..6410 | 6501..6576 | 0.02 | 20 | 21.6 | 21.2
